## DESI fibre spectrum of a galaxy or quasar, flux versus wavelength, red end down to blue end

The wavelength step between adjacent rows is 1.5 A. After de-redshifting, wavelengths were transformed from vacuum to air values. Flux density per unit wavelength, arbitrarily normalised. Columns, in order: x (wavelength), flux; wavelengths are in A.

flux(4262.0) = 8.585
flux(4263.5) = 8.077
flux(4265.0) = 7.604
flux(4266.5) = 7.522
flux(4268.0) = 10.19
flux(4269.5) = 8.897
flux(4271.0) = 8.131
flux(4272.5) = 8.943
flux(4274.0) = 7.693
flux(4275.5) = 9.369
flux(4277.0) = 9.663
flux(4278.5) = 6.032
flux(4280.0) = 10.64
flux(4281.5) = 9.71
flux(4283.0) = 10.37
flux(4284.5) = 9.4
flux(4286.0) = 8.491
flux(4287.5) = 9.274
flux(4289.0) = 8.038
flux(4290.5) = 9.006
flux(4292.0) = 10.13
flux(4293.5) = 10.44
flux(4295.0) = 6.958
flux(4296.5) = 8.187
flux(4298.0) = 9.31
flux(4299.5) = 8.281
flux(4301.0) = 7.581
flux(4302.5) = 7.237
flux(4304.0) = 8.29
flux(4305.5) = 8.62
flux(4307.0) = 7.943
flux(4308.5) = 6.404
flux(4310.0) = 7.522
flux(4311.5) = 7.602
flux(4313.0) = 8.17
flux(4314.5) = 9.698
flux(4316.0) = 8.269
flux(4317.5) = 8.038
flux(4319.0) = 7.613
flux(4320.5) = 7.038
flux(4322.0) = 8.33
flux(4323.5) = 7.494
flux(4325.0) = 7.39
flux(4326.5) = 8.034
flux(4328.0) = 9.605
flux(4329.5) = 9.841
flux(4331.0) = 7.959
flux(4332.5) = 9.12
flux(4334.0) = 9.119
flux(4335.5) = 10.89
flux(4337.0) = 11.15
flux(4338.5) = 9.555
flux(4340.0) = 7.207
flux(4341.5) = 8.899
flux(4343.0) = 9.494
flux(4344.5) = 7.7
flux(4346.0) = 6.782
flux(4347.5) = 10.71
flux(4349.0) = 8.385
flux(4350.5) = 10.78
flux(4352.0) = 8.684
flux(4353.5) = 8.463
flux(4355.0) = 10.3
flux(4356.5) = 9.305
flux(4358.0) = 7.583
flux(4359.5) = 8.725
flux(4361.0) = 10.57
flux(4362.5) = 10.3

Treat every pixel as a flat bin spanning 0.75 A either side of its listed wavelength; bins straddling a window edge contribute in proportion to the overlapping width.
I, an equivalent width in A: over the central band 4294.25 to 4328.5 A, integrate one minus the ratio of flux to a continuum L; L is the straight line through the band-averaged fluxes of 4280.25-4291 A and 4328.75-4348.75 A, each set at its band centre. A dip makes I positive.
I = 4.5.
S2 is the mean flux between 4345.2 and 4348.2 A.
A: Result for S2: 8.7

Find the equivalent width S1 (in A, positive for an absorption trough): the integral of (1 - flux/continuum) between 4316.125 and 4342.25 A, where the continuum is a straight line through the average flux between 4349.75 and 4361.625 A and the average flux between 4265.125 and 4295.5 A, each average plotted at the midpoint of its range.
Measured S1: 1.5 A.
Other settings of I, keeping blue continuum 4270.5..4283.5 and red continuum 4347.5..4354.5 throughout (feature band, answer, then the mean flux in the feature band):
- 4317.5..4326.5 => 1.5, 7.65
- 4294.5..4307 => 1.4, 8.07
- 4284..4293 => -0.1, 9.09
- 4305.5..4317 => 1.4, 7.99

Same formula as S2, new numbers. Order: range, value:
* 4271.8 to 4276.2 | 8.66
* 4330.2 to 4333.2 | 8.55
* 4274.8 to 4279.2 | 8.37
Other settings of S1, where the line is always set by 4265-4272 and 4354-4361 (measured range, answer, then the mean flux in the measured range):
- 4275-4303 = -0.5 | 8.86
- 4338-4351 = 0.4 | 8.78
